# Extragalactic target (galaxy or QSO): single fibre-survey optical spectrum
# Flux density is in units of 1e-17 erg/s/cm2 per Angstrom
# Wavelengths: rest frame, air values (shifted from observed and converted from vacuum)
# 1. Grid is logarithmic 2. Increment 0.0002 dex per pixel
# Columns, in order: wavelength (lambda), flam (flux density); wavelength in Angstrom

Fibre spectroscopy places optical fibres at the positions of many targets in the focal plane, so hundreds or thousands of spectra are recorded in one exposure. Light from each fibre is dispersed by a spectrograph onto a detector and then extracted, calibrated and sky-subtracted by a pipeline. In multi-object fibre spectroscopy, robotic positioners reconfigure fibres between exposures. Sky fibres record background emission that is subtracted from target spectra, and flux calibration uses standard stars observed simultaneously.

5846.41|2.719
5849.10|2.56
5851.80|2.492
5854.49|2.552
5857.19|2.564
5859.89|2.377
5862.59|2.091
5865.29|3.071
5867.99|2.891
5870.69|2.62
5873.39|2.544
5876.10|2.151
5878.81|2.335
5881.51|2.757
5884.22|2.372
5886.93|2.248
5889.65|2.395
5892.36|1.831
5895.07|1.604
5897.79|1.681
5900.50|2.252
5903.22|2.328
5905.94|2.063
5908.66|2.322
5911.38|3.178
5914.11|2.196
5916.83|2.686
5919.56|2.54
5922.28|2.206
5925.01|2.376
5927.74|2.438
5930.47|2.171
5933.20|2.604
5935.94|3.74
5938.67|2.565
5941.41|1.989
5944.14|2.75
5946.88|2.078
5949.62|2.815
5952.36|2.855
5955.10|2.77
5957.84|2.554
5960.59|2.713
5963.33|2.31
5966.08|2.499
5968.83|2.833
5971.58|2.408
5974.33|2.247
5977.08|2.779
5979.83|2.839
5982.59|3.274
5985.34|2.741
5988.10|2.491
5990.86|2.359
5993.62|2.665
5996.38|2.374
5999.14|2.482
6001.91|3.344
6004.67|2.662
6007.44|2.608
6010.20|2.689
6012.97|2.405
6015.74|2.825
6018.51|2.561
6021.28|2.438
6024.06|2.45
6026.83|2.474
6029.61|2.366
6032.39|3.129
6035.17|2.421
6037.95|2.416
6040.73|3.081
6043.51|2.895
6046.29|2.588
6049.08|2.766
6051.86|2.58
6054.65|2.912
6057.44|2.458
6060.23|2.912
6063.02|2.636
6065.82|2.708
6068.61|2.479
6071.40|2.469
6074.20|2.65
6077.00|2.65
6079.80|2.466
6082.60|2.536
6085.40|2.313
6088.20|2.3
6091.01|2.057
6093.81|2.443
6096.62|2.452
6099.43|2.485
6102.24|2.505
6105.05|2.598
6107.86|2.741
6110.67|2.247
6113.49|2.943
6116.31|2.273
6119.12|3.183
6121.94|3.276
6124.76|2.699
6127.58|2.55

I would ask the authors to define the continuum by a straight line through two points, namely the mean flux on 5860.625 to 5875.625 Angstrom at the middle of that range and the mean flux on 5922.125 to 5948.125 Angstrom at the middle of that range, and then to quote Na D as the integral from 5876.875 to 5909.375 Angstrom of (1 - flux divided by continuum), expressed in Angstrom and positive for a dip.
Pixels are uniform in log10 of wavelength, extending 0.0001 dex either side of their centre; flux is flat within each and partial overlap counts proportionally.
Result 4.9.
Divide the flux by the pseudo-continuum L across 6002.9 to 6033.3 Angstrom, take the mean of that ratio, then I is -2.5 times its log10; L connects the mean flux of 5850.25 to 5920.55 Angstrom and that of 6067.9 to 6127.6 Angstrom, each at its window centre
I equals -0.04 mag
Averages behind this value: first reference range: 2.39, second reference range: 2.56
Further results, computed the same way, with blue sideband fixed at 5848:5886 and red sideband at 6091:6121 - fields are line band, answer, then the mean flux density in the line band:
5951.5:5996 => -0.038 mag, 2.64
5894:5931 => 0.106 mag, 2.3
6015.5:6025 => 0.006 mag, 2.54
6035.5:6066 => -0.062 mag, 2.71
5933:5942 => -0.107 mag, 2.8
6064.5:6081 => -0.002 mag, 2.57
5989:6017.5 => -0.036 mag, 2.64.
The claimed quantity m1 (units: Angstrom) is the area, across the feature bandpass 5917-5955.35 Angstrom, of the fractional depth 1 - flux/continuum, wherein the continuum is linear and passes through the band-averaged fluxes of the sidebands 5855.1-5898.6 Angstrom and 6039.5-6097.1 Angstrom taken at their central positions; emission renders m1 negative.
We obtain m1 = -2.10 Angstrom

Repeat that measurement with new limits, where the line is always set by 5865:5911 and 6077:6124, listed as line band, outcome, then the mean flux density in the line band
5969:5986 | -2.11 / 2.72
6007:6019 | -0.79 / 2.62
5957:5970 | -0.94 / 2.58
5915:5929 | -0.48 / 2.44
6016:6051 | -2.18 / 2.64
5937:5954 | -1.06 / 2.54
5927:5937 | -1.50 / 2.73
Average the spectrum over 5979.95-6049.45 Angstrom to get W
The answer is 2.66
